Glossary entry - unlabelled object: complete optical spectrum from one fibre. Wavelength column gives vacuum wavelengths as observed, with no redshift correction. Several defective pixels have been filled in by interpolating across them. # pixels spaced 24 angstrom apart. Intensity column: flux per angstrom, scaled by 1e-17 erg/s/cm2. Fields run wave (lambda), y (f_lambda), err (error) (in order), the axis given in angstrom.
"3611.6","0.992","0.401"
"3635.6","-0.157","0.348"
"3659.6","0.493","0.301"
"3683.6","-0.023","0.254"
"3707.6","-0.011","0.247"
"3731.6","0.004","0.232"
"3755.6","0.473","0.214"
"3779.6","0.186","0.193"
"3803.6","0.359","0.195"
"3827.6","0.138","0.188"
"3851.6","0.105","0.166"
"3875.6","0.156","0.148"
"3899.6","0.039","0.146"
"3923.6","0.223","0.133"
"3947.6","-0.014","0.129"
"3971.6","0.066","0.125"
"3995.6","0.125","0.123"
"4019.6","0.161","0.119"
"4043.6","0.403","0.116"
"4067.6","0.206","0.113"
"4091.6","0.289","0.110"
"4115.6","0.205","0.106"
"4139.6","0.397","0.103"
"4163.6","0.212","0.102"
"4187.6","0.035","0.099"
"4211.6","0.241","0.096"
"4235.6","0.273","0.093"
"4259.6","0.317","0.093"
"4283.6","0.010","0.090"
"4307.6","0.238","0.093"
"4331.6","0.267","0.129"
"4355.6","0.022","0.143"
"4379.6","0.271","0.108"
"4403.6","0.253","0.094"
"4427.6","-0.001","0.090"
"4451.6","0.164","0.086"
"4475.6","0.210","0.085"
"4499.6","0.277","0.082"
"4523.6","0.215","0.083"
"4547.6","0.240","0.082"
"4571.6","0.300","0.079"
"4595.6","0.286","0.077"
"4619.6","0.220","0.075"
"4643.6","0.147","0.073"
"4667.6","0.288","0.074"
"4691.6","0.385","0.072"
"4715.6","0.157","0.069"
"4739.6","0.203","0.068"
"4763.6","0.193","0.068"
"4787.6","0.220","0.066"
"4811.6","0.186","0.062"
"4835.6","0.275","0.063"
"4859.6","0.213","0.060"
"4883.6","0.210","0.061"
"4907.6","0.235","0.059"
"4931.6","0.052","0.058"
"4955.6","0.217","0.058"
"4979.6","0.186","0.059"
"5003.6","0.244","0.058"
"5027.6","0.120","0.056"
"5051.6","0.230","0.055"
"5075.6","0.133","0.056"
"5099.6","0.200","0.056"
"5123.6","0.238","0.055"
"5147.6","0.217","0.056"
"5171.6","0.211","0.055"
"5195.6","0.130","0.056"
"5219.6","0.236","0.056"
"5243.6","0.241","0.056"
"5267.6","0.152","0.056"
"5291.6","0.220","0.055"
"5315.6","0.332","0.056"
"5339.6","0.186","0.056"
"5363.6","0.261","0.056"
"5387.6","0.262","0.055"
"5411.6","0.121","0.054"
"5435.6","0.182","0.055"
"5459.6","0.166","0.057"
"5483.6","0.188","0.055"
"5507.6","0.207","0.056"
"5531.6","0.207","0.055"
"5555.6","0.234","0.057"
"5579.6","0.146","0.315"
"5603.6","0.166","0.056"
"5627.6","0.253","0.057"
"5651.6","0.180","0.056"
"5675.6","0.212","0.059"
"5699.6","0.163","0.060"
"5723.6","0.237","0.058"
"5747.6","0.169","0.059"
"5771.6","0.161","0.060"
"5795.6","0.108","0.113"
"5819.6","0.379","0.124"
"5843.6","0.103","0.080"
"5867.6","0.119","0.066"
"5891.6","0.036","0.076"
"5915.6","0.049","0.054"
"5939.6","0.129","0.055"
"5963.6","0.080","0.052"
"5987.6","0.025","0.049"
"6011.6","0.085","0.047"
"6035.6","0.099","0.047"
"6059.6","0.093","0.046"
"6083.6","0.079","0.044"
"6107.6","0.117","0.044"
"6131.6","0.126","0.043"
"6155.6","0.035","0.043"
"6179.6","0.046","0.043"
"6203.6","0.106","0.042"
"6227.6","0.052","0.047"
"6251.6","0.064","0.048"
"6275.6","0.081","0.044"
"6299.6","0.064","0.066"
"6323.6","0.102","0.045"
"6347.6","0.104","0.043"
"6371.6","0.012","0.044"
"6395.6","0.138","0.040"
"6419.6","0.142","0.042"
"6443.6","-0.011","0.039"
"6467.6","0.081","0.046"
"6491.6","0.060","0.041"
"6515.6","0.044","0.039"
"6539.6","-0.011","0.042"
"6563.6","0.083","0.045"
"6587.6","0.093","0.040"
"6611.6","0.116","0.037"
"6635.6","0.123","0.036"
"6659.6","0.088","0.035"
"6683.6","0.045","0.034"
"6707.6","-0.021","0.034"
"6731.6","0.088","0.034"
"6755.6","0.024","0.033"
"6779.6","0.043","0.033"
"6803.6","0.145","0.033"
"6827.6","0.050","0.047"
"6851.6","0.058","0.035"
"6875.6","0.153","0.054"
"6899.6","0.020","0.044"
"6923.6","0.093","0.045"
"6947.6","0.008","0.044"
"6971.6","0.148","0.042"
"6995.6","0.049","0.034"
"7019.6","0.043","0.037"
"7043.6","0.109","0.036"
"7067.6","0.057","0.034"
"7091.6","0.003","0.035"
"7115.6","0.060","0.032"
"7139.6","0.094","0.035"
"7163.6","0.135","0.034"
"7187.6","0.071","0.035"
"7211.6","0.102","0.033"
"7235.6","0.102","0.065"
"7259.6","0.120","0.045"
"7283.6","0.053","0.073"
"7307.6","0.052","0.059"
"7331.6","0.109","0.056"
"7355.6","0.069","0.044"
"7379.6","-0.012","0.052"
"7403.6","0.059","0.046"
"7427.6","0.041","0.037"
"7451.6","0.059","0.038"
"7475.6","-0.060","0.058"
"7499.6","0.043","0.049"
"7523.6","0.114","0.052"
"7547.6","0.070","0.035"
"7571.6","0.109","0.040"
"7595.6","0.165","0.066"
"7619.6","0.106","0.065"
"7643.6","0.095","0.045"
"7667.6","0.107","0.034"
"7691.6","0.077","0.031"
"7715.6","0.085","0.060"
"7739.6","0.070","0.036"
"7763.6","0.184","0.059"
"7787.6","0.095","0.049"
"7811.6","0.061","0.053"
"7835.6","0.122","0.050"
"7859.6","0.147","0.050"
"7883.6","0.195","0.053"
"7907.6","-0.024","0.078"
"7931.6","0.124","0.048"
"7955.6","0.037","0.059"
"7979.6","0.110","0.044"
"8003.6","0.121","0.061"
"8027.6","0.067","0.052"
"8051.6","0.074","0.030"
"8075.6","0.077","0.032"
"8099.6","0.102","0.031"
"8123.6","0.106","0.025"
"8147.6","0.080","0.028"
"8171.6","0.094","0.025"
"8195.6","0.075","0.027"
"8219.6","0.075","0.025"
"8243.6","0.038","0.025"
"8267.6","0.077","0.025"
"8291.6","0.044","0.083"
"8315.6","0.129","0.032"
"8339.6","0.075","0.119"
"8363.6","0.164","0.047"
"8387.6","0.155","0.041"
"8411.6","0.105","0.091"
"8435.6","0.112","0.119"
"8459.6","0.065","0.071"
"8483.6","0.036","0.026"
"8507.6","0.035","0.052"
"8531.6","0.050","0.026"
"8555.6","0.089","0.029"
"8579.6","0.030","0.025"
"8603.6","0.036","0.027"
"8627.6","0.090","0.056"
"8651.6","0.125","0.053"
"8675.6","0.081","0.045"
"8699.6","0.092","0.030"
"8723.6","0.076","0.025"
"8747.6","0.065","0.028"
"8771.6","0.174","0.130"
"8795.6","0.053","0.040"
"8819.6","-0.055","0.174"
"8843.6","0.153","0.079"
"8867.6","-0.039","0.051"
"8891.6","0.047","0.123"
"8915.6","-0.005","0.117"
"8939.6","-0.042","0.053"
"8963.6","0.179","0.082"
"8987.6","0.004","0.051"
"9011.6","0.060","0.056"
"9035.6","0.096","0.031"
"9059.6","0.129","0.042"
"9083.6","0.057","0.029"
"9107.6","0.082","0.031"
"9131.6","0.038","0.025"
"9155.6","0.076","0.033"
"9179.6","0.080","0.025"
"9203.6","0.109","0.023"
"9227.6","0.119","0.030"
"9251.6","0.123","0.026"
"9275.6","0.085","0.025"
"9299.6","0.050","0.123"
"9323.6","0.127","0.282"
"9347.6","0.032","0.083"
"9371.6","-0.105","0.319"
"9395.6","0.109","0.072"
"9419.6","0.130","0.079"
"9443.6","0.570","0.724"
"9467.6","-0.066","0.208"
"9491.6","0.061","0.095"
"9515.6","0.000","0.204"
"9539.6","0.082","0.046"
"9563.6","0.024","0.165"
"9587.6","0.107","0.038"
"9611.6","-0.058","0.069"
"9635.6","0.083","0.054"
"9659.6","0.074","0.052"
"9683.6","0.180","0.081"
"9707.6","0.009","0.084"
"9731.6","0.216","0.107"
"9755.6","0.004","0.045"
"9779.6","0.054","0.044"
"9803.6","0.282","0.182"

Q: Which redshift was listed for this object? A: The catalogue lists 0.57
